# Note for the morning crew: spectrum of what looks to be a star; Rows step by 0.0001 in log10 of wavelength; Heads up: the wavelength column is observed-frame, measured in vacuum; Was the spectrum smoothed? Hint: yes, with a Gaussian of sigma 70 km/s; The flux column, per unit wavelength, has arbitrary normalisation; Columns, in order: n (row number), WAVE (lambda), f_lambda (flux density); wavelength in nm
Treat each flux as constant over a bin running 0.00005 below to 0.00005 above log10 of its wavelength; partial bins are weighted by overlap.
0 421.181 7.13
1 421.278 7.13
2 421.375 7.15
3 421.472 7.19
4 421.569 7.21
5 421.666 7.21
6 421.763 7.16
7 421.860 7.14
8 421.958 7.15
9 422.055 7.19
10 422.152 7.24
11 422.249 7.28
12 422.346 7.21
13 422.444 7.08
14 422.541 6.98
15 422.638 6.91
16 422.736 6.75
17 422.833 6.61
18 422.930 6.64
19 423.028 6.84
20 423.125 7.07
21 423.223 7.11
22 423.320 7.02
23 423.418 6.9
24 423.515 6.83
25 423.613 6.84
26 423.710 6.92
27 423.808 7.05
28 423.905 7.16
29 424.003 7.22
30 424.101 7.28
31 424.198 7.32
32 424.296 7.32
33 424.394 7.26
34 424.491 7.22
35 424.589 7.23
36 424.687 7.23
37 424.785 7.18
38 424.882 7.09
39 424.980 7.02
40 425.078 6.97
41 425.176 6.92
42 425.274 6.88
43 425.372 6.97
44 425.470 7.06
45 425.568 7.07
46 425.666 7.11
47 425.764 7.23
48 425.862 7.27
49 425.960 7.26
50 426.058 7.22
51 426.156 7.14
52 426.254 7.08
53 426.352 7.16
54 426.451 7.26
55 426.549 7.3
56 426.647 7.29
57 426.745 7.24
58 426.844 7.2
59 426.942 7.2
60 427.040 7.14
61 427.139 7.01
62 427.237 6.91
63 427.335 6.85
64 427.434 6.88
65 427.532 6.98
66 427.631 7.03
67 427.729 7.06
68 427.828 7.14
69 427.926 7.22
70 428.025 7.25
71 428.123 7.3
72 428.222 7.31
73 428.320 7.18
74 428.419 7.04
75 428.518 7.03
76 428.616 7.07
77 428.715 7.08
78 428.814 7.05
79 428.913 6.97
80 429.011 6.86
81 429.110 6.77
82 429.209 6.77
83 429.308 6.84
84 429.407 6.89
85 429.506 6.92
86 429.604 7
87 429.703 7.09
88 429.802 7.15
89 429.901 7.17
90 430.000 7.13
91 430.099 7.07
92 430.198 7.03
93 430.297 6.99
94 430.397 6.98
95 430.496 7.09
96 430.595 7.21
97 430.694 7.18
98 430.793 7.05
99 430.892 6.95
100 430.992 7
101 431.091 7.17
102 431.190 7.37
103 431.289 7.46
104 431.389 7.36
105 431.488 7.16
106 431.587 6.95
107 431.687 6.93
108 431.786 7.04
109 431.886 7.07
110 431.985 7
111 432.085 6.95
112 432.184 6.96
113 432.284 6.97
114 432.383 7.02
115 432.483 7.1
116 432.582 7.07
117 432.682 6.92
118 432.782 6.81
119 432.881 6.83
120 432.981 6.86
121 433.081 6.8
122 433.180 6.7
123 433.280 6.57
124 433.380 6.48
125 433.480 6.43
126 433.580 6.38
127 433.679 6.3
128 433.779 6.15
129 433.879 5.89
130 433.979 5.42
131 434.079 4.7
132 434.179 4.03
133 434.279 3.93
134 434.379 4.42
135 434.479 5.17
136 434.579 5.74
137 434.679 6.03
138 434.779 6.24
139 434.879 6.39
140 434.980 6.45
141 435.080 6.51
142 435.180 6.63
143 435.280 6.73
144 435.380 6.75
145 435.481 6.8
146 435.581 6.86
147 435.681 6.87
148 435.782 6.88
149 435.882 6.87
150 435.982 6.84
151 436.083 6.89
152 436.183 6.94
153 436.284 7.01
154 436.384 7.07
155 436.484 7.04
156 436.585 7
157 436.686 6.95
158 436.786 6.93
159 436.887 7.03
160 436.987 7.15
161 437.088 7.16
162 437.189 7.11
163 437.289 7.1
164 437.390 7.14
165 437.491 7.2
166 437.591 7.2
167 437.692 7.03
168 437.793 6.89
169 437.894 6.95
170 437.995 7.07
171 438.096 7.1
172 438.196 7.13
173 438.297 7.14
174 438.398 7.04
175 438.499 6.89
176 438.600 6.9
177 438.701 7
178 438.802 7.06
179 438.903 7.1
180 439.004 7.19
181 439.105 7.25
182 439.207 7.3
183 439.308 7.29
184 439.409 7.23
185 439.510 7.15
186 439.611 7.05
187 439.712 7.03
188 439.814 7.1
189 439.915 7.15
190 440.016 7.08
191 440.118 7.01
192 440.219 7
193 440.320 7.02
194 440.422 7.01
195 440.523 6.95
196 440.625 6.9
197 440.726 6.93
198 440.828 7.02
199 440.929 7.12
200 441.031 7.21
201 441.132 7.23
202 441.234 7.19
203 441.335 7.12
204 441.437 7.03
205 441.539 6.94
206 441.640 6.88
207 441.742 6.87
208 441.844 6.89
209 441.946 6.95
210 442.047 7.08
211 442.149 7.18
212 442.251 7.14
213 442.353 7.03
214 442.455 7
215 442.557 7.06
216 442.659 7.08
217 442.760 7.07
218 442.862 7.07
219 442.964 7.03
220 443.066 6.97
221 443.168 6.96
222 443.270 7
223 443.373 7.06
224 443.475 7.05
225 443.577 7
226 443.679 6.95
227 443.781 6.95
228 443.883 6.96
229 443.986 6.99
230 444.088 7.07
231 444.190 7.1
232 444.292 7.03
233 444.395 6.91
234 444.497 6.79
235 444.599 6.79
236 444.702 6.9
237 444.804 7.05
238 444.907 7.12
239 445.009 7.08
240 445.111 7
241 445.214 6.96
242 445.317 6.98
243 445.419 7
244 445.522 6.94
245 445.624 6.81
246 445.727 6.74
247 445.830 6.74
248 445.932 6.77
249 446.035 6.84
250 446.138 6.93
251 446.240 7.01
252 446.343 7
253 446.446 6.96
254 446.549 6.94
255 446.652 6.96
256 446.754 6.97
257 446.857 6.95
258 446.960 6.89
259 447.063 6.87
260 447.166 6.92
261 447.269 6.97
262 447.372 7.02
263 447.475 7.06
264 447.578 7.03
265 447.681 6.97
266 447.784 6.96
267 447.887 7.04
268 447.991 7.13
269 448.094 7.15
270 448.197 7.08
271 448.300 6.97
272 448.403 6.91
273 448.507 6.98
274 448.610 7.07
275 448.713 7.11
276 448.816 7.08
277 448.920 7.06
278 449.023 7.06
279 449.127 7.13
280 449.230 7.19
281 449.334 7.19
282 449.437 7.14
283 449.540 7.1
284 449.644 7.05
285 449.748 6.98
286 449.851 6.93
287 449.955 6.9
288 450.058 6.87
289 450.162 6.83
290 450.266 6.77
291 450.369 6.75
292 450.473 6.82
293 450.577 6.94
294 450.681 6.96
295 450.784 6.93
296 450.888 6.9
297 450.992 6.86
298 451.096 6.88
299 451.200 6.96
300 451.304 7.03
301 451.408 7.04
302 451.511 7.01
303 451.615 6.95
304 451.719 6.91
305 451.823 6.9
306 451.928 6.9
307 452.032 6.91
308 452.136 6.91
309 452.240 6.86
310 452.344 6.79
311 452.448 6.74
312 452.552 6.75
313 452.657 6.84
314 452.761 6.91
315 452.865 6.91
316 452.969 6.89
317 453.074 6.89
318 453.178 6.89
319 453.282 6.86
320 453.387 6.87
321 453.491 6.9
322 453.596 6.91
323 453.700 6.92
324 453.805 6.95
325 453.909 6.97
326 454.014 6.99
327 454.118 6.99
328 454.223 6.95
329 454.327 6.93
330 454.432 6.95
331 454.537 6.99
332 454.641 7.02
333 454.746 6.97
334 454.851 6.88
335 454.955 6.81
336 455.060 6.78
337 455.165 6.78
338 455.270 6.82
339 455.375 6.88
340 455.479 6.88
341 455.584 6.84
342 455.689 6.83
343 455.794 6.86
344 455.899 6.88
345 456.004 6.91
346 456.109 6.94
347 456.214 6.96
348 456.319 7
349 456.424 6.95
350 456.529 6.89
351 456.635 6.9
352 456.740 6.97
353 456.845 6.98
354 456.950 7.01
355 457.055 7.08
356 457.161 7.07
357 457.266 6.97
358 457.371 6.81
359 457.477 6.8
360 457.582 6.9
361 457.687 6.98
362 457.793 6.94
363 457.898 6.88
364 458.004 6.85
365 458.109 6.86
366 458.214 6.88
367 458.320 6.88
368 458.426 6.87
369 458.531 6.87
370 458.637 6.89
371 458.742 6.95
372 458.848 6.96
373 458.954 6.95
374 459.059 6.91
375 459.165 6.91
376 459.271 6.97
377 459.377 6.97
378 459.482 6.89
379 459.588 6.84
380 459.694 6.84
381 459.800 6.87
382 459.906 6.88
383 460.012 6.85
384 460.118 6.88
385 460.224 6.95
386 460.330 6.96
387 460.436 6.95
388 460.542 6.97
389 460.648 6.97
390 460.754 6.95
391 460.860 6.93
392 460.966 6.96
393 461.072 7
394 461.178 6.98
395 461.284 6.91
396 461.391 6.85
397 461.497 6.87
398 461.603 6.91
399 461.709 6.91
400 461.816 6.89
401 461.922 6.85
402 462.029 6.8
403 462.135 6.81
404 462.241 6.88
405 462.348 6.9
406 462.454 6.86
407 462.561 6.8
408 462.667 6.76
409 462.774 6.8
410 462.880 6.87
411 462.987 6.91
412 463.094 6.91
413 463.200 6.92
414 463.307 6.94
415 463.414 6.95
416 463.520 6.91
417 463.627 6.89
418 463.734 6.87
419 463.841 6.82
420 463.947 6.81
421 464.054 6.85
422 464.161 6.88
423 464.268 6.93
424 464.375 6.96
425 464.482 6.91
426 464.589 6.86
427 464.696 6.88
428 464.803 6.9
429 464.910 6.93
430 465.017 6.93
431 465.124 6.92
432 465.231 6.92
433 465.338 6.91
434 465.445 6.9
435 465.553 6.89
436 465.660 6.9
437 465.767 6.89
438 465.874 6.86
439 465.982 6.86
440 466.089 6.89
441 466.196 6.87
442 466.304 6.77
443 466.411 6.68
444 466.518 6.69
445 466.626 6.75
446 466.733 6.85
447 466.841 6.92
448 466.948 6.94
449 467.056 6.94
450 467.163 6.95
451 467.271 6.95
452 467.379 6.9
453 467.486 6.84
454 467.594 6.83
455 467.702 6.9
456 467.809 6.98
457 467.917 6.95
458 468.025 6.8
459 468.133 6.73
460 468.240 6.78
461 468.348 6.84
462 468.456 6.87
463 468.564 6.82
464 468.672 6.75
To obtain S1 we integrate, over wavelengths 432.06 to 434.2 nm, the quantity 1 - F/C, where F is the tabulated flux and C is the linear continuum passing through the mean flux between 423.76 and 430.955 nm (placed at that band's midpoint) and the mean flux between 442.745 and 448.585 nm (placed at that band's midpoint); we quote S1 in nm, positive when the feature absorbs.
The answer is 0.18 nm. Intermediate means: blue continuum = 7.1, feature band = 6.45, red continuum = 6.97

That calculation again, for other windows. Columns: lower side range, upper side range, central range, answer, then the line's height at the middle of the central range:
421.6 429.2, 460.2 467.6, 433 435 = 0.35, 7.04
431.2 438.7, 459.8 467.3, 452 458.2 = -0.07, 6.82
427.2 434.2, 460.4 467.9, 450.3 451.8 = -0.01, 6.88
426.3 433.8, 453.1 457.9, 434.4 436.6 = 0.13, 6.99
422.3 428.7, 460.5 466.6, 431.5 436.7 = 0.41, 7.04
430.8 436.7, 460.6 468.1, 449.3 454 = -0.11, 6.75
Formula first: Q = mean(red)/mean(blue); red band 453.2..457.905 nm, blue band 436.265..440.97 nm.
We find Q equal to 0.98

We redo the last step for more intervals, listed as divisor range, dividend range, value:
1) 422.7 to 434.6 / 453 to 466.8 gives 1.00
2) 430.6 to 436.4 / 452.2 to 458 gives 1.05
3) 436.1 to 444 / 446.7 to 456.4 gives 0.98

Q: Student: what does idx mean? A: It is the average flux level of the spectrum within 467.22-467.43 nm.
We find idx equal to 6.91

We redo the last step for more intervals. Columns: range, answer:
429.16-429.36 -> 6.8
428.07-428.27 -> 7.31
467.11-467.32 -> 6.94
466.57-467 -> 6.86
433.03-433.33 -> 6.69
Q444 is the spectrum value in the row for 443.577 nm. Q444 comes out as 7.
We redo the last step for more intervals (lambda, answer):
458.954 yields 6.95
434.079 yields 4.7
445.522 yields 6.94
